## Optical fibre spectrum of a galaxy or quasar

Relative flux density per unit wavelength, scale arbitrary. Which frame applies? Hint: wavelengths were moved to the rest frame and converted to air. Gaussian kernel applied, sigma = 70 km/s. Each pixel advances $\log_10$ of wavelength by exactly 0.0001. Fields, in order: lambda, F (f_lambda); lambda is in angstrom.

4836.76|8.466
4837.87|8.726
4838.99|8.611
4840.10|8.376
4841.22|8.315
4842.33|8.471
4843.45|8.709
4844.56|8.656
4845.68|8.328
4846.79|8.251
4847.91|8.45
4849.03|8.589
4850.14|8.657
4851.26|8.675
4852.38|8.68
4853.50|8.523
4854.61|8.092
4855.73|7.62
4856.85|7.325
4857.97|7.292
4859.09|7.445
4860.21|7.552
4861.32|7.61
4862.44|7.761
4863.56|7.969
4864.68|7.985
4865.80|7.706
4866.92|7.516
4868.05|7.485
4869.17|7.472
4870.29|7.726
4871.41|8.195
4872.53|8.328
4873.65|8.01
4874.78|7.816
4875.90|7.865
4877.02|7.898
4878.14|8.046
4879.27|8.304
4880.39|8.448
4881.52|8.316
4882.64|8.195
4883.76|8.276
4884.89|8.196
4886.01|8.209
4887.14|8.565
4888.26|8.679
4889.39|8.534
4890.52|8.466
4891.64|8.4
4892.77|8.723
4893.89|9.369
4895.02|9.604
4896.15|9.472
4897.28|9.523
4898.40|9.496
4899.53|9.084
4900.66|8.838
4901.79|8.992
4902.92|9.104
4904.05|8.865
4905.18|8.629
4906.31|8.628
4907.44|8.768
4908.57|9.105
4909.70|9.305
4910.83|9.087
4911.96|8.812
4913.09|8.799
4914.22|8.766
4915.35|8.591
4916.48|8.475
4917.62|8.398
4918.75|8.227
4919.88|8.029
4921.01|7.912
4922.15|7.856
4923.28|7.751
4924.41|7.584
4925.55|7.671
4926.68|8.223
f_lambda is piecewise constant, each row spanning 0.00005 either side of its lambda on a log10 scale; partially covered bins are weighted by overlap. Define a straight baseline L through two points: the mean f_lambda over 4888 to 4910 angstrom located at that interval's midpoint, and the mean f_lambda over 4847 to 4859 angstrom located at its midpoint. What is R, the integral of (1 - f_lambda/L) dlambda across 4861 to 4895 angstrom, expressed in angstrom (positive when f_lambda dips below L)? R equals 1.8 angstrom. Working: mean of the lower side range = 8.16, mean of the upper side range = 8.98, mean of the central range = 8.16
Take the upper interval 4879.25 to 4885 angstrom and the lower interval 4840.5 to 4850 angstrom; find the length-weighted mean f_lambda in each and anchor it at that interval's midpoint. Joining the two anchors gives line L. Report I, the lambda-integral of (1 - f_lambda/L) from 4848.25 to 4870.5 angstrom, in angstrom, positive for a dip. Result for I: 1.4 angstrom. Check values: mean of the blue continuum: 8.48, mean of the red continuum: 8.3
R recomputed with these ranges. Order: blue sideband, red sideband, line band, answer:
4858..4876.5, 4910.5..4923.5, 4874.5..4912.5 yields -2.8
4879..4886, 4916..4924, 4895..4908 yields -1.4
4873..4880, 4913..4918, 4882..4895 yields -0.6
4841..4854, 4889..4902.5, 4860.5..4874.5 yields 1.5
